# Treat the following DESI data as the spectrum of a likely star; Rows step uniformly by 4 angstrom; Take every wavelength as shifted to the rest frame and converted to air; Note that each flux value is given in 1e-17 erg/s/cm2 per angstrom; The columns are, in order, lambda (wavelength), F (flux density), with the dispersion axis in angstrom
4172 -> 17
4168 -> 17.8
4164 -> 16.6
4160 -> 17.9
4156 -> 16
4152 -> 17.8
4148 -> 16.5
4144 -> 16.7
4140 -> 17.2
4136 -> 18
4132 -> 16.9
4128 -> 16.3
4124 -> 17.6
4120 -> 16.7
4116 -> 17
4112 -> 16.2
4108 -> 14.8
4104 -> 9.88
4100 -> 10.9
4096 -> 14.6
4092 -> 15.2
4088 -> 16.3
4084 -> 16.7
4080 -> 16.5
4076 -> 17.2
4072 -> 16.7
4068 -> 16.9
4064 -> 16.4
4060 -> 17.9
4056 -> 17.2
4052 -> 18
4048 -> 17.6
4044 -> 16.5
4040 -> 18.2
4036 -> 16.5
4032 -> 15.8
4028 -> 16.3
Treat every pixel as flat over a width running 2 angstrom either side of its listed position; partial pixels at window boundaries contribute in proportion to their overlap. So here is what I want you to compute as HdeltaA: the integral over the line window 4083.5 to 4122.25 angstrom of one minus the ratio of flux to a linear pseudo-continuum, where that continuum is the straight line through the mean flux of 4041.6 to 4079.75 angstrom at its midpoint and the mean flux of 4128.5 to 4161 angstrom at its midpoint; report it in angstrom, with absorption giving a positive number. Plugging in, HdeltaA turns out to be 5.3 angstrom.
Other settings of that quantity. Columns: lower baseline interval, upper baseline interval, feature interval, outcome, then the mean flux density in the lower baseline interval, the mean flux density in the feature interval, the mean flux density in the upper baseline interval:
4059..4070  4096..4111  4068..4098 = -2.8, 17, 16.2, 12.5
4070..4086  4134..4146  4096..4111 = 4.0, 16.8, 12.5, 17.3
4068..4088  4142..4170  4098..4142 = 3.4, 16.7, 15.6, 17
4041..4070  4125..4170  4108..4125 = 0.5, 17.2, 16.6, 17.1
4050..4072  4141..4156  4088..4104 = 3.4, 17.2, 13.4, 16.9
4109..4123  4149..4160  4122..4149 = -0.4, 16.6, 17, 17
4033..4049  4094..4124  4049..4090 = -2.5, 17.1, 17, 14.5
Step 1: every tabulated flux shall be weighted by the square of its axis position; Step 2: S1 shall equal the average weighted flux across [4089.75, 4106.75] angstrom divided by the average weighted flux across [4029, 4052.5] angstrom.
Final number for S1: 0.77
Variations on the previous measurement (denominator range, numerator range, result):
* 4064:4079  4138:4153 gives 1.05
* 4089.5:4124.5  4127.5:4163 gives 1.18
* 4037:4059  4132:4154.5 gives 1.03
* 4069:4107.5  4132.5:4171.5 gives 1.19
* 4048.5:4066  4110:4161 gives 1.01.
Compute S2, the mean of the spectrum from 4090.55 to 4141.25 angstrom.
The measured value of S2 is 15.5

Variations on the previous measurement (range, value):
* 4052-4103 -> 16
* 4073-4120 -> 15.1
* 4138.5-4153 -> 17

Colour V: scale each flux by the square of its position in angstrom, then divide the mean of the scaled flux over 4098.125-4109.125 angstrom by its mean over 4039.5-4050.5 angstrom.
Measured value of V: 0.7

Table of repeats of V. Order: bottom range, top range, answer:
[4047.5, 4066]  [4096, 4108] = 0.69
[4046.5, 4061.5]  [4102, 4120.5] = 0.86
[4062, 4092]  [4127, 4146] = 1.06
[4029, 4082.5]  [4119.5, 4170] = 1.05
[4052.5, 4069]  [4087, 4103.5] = 0.81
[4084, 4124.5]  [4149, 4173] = 1.18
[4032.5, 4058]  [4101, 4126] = 0.91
